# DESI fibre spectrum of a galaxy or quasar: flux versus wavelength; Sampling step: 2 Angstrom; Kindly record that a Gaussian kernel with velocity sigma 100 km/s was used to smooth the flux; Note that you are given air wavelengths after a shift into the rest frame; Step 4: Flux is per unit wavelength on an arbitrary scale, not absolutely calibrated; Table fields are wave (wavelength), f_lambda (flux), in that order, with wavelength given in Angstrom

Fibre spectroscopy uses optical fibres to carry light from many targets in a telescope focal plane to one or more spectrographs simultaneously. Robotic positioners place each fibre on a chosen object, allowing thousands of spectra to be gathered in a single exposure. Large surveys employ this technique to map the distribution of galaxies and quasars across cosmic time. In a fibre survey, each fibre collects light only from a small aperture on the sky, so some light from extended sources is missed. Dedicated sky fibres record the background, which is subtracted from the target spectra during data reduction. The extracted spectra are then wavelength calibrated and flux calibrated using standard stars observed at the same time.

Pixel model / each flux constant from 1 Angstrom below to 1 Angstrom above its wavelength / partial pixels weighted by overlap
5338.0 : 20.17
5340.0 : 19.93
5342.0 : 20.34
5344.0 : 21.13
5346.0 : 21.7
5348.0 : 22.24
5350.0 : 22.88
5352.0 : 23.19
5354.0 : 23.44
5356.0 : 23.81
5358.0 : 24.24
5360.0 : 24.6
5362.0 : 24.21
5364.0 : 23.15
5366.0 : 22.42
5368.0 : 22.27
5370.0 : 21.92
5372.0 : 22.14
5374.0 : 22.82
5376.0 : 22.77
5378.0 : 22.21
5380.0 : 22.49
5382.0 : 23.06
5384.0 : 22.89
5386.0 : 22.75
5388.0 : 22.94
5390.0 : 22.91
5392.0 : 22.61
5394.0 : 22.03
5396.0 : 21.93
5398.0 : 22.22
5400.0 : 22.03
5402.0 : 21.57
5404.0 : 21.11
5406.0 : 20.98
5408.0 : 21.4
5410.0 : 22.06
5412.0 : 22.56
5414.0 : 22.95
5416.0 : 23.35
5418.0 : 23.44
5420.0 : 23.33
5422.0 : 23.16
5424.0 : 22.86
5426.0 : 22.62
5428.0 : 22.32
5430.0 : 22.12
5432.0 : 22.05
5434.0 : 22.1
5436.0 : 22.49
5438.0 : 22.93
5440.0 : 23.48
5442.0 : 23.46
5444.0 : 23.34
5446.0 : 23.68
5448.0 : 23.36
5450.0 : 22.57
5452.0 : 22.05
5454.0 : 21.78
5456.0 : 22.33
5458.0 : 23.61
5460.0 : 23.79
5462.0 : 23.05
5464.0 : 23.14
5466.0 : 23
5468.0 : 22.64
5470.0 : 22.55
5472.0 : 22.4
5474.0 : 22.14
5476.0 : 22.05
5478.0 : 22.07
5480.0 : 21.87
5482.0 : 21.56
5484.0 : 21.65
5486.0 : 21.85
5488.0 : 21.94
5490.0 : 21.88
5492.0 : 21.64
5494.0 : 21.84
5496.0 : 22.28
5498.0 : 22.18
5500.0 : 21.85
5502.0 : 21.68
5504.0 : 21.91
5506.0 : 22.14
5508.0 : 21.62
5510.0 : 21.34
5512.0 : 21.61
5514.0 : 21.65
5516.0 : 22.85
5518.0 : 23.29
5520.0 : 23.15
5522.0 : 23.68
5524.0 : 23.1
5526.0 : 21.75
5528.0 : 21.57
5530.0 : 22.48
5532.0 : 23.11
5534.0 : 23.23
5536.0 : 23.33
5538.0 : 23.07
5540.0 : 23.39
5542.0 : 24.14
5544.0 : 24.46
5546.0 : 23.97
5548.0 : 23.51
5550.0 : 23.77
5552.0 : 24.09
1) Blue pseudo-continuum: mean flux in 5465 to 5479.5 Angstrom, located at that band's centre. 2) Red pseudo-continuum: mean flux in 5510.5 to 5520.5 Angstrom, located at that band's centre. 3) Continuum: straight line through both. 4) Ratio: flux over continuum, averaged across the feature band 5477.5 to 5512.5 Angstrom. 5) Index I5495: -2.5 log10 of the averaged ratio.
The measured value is 0.03 mag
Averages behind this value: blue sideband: 22.4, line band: 21.8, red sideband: 22.4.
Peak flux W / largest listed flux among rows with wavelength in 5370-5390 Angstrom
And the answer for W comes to 23.06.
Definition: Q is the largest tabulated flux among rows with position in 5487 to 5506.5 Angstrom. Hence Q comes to 22.28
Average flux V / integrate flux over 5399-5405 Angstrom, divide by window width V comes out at 21.6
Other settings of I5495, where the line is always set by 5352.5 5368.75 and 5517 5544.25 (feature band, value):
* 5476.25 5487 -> 0.07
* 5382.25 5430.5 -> 0.05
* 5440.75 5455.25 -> 0.02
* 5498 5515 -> 0.07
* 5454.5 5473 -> 0.02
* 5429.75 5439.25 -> 0.05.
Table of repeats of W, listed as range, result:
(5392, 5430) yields 23.44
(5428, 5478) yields 23.79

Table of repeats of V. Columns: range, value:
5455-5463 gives 23.2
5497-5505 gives 21.9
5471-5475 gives 22.3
